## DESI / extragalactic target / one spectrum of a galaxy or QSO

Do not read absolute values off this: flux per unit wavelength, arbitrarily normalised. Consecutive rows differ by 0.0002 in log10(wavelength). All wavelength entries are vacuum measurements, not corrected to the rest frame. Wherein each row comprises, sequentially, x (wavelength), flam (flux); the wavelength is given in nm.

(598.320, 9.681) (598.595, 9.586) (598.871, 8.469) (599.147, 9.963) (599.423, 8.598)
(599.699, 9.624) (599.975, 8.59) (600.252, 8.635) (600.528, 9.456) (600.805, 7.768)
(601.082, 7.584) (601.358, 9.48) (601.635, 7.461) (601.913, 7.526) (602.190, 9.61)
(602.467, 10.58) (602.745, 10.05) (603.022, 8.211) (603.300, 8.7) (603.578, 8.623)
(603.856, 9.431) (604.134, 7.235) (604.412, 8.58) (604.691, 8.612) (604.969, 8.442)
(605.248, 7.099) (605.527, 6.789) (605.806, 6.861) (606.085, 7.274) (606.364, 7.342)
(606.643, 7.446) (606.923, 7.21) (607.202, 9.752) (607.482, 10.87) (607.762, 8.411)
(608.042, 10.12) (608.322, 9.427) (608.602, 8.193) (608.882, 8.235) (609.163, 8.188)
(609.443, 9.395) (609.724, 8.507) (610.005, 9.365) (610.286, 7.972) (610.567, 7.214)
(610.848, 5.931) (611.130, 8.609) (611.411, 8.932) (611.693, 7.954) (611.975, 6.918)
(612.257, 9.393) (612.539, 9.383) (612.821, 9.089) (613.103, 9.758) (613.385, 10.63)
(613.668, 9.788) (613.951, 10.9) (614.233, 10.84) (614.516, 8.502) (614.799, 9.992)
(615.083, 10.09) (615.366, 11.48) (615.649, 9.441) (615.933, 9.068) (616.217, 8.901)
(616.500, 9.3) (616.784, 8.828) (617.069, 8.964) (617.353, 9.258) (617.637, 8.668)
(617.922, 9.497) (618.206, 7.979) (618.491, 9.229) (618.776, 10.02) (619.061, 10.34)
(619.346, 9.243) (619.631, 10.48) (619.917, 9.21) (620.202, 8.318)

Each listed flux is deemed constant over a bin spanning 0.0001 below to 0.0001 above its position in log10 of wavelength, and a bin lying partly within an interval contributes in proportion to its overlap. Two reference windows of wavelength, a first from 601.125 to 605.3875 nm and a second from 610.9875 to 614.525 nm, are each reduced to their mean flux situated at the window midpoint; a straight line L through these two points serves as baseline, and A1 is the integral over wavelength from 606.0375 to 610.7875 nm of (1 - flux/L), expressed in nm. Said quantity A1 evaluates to 0.26 nm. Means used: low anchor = 8.62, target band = 8.51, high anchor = 9.31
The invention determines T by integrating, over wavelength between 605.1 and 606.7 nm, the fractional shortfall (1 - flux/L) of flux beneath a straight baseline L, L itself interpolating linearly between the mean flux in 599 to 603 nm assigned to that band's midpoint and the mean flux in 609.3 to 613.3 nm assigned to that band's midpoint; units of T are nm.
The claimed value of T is 0.29 nm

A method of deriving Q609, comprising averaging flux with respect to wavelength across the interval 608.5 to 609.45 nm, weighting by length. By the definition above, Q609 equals 8.39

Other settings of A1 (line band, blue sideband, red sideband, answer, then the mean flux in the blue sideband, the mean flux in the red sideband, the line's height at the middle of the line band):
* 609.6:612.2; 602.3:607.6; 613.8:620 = 0.285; 8.37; 9.56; 8.96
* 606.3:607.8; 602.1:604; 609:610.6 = 0.044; 9.3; 8.52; 8.84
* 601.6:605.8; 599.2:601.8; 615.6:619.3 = 0.135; 8.61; 9.19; 8.72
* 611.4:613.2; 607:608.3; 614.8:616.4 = 0.183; 9.63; 9.8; 9.73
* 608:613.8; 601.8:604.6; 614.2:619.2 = 0.316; 8.86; 9.43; 9.19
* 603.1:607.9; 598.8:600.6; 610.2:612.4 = 0.169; 9.05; 7.86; 8.46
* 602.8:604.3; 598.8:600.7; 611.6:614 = 0.095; 9.04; 9.28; 9.11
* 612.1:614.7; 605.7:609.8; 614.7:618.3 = -0.214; 8.5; 9.35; 9.05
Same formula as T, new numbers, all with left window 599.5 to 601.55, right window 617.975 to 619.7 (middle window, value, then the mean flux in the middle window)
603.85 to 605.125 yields 0.08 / 8.34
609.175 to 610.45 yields 0.05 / 8.72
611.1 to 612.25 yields 0.12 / 8.2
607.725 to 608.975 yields 0.01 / 8.94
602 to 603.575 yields -0.09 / 9.3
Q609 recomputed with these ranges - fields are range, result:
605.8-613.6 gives 8.56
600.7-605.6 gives 8.46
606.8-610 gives 8.96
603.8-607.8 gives 8.05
